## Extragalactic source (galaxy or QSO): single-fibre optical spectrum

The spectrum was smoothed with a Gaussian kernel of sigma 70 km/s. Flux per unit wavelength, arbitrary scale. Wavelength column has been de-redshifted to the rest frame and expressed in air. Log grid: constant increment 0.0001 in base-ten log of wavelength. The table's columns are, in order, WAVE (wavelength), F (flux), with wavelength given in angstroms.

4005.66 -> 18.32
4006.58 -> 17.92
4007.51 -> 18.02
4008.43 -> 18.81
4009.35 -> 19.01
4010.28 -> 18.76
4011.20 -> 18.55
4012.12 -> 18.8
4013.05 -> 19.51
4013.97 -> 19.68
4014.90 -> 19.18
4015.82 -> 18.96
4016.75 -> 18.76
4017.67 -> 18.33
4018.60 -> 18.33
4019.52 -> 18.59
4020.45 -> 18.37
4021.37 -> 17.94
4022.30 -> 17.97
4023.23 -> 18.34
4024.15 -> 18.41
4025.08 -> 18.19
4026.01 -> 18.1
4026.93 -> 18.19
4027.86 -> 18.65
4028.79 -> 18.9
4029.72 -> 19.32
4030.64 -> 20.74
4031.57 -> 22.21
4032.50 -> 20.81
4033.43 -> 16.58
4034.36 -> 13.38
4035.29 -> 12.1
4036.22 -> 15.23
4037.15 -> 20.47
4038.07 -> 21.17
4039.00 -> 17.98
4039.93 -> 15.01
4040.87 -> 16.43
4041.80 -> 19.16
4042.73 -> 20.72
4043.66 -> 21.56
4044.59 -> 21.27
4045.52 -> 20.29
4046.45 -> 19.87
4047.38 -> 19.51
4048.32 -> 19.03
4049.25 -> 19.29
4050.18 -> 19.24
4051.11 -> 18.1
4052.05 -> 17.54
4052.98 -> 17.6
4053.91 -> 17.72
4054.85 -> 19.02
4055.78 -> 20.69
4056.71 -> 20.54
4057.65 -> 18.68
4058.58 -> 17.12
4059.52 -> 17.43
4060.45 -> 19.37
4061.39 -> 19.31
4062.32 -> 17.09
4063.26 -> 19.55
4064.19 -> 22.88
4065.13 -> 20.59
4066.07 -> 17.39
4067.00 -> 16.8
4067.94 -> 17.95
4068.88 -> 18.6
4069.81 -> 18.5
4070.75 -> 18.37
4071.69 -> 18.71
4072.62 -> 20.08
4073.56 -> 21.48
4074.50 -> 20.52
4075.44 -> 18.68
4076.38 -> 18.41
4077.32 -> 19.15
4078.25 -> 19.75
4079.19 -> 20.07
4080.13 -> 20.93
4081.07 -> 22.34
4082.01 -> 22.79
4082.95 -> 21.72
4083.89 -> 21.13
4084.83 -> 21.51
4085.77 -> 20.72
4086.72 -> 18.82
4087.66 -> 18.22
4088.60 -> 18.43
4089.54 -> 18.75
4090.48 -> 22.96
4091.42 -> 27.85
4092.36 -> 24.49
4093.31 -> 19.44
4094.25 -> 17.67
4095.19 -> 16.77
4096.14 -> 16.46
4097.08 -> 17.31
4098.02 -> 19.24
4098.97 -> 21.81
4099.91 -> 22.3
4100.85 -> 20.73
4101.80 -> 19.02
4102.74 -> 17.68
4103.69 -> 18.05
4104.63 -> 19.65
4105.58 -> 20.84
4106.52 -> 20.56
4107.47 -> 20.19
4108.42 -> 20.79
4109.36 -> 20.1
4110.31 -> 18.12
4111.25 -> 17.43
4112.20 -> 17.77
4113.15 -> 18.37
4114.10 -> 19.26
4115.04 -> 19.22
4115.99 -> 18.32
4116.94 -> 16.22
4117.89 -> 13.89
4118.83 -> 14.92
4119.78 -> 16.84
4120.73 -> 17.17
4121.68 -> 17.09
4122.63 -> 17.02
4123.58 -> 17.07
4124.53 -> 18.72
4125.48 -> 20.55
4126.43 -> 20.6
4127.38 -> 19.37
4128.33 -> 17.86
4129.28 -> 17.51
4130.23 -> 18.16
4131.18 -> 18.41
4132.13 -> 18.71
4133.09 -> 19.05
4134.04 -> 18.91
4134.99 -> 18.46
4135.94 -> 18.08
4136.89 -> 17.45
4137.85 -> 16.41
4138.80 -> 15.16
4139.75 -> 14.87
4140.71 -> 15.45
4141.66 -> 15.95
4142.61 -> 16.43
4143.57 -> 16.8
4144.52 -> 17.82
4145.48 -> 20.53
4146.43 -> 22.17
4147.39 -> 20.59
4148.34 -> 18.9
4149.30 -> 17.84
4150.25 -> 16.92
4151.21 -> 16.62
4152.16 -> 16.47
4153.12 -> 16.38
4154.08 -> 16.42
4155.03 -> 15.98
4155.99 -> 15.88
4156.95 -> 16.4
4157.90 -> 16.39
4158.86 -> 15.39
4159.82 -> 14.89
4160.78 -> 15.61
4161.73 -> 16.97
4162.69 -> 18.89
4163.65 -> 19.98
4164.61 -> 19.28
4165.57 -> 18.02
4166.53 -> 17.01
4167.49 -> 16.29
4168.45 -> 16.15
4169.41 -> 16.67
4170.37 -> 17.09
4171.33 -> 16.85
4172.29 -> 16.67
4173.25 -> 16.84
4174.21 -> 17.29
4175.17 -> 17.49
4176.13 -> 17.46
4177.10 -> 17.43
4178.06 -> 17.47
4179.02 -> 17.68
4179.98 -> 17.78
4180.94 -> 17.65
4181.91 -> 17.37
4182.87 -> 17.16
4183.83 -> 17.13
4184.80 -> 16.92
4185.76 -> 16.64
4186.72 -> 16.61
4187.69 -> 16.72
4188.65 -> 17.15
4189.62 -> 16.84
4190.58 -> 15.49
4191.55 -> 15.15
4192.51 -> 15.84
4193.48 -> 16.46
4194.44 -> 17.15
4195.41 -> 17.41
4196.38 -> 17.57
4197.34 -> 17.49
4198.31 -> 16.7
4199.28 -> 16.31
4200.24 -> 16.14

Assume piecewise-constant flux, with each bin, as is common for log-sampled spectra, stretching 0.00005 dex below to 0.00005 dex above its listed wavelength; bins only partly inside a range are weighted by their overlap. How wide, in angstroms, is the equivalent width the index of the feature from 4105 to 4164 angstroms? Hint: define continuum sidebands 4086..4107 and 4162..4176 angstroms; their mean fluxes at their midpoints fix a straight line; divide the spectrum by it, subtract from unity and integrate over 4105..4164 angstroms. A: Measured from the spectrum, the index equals 2.7 angstroms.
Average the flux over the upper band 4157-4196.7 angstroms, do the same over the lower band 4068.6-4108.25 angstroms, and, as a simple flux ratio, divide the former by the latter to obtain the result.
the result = 0.85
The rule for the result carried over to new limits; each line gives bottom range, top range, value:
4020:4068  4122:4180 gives 0.94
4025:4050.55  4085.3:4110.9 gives 1.06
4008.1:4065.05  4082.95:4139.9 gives 1.01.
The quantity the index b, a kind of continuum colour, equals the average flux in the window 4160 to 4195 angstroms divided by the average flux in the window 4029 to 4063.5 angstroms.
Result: 0.91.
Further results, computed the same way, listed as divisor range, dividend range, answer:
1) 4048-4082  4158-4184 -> 0.90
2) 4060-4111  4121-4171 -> 0.88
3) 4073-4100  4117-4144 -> 0.86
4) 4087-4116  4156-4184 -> 0.87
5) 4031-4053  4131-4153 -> 0.95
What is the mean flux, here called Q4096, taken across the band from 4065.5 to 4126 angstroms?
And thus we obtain 19.2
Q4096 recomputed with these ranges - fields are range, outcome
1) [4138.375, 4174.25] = 17.1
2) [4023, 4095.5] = 19.3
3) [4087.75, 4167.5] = 18.2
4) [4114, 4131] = 17.8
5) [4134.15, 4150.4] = 17.7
